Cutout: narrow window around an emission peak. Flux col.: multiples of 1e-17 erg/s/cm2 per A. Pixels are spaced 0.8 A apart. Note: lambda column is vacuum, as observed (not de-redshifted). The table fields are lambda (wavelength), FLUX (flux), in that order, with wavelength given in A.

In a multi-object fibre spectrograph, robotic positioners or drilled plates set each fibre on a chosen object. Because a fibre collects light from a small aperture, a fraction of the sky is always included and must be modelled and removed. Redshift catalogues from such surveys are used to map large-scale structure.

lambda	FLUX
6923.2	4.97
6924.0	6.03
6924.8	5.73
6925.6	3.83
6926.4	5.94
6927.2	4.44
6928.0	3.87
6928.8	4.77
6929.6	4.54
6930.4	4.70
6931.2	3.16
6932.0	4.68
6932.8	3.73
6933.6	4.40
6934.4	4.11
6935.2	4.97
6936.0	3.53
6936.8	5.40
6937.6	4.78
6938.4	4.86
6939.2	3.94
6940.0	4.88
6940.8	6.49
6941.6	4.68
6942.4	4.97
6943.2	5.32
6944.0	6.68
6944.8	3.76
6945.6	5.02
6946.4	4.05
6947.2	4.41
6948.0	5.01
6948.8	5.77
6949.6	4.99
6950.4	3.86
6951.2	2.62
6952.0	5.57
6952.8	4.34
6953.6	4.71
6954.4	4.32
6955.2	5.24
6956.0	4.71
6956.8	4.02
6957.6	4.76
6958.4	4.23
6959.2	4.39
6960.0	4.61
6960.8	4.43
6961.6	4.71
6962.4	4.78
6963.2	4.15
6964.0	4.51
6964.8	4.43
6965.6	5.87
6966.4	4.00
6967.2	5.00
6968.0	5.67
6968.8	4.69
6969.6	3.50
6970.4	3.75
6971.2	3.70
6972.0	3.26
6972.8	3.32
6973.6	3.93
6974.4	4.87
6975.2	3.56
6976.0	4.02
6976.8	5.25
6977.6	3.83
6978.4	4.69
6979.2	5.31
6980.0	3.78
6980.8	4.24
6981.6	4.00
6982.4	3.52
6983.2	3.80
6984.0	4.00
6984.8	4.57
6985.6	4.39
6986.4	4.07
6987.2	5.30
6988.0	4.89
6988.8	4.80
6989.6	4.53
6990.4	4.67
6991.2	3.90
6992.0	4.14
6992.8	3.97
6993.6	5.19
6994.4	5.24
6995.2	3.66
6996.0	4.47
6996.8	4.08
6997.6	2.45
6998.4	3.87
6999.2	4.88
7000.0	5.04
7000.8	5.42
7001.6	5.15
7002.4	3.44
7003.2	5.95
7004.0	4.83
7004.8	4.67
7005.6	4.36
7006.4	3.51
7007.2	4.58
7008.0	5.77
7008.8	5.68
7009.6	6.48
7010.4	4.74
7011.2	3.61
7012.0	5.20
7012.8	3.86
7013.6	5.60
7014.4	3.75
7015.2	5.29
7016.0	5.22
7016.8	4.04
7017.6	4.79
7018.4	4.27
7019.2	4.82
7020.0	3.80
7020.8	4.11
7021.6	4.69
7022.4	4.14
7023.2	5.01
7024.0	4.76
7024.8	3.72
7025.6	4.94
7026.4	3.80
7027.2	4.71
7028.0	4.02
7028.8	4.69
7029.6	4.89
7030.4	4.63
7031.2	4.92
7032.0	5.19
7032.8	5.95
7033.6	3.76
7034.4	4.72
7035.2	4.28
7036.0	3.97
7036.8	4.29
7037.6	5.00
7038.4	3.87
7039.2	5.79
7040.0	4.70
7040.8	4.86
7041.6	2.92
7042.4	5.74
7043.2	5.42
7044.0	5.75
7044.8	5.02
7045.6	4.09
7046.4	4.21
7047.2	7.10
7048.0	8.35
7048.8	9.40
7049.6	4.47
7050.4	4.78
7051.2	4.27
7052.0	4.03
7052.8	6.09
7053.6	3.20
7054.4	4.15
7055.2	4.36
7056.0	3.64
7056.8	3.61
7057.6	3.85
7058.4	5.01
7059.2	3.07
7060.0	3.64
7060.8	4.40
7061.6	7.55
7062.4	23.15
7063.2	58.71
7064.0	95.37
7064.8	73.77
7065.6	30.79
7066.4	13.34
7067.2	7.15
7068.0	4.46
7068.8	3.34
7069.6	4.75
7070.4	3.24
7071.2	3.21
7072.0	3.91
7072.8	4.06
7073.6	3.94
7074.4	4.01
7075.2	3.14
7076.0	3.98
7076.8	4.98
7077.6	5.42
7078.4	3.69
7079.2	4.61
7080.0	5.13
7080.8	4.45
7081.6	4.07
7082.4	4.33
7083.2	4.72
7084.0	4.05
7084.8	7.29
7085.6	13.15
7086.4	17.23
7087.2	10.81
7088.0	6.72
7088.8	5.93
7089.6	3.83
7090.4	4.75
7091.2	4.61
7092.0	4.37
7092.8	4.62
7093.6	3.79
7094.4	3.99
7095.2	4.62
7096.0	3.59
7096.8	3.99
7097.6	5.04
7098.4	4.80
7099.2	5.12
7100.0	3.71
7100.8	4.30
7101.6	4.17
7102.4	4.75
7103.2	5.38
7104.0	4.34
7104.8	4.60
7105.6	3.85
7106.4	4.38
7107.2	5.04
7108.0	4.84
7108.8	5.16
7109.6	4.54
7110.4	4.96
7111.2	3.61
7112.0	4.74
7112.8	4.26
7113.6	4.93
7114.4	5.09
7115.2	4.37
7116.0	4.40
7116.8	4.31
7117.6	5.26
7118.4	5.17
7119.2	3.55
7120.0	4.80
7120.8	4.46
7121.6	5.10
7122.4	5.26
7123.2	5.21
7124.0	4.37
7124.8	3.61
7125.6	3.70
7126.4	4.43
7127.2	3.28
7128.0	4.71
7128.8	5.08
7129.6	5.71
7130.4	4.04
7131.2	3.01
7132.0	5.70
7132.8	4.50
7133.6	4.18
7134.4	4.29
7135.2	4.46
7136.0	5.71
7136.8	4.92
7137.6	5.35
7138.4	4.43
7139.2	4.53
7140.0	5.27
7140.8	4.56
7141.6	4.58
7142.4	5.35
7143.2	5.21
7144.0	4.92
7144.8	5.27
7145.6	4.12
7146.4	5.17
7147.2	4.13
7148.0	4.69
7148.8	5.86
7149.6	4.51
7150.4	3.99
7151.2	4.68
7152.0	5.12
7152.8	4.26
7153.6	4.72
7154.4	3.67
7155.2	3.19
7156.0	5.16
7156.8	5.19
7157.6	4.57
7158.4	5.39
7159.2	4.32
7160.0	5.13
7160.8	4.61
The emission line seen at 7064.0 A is Halpha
